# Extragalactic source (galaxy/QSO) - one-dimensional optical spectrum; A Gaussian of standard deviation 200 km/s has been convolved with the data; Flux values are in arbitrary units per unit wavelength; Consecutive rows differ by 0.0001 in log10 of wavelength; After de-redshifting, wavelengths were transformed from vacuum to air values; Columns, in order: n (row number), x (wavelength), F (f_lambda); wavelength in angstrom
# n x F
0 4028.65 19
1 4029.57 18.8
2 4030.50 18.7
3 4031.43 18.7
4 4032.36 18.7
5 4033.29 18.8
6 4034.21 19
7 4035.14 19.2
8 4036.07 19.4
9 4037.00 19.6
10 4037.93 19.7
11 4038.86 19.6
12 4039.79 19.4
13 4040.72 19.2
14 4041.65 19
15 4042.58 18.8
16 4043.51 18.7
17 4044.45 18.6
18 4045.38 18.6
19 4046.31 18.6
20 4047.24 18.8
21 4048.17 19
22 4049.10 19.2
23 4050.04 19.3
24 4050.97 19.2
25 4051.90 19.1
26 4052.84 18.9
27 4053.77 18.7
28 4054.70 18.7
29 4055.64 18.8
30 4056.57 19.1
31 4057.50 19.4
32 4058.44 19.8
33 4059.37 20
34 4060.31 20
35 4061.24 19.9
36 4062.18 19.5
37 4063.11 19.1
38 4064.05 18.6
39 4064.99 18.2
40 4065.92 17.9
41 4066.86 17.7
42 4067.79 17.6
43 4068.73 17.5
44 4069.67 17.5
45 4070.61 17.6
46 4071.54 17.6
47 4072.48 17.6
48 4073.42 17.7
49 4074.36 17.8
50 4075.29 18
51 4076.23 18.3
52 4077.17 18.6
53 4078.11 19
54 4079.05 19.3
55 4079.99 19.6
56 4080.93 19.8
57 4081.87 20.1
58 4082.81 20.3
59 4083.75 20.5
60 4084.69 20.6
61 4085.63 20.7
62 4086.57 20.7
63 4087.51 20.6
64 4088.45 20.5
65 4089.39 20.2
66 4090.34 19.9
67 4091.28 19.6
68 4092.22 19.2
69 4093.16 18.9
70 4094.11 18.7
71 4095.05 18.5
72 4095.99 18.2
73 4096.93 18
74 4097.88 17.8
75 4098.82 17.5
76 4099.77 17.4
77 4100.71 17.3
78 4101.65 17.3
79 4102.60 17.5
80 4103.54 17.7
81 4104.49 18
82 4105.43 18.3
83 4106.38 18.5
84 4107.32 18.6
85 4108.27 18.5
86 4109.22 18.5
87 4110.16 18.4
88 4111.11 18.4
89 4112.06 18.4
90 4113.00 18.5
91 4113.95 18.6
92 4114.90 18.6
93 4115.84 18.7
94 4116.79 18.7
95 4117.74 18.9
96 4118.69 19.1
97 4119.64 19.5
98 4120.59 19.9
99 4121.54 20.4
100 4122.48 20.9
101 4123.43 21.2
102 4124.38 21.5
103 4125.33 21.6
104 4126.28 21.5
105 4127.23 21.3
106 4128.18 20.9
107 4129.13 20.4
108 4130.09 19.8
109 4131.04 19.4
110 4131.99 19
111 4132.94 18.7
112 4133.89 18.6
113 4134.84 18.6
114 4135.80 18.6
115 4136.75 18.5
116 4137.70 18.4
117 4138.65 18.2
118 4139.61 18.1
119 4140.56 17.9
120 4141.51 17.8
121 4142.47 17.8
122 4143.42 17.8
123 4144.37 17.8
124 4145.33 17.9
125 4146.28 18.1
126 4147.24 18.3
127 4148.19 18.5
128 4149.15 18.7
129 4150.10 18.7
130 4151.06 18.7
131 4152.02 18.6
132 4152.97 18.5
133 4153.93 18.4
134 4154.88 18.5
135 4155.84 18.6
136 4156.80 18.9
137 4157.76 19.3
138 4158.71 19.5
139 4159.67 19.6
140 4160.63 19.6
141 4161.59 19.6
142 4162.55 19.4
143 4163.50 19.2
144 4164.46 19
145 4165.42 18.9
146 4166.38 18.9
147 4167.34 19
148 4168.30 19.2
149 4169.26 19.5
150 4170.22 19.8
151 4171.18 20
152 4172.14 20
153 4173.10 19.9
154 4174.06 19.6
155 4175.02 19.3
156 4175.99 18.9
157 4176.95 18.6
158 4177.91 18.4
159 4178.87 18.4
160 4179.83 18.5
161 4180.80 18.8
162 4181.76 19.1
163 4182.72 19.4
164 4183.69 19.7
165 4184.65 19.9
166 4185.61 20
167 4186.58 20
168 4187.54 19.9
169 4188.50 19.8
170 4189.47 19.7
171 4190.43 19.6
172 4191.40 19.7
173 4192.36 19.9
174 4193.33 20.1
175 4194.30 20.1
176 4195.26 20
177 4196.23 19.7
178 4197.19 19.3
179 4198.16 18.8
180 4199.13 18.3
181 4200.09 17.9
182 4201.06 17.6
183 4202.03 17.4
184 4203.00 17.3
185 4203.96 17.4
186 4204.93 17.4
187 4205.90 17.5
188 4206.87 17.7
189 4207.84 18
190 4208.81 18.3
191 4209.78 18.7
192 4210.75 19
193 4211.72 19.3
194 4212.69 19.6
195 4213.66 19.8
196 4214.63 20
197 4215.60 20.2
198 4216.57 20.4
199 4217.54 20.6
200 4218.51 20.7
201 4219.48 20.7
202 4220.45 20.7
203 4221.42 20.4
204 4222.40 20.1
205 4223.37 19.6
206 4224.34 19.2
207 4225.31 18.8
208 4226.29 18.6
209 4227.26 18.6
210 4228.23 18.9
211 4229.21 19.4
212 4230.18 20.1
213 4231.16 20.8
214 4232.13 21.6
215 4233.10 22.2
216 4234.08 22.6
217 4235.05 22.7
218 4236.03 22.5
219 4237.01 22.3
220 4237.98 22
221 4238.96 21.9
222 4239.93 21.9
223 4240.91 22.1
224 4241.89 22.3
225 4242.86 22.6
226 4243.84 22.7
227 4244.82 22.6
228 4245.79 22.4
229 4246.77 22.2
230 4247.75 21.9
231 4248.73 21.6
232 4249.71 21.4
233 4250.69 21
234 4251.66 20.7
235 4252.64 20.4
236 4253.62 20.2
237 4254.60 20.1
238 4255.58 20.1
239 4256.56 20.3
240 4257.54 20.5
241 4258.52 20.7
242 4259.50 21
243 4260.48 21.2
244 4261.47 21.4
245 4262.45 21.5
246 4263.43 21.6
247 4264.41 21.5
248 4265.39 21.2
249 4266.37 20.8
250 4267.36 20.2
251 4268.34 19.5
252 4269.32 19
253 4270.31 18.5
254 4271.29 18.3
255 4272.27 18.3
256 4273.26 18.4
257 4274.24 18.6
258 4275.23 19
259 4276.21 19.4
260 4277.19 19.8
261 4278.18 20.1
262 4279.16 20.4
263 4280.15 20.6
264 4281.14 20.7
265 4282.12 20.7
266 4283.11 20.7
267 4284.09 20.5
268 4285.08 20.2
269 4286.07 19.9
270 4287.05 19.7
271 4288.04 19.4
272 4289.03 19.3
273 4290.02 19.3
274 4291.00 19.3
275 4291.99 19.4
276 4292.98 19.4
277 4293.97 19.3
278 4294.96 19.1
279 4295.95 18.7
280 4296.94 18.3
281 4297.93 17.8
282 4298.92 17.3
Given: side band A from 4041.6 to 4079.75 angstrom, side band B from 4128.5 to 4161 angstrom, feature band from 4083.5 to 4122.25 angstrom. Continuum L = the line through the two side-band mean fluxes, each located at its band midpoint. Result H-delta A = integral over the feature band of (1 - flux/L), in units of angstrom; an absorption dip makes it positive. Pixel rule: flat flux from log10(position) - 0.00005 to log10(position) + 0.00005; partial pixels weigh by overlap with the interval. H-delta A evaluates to -0.5 angstrom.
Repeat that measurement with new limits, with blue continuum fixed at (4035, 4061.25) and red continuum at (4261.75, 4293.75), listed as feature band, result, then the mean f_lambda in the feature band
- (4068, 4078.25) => 0.72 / 17.9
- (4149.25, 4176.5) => 0.47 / 19.2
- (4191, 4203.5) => 0.44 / 18.9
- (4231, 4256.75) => -2.53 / 21.7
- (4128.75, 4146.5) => 0.87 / 18.5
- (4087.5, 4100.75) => 0.34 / 18.8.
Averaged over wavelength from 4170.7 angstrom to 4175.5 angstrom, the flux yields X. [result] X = 19.8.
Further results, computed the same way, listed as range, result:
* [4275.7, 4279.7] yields 20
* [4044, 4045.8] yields 18.6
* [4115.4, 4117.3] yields 18.7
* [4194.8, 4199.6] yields 19.2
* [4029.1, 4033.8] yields 18.8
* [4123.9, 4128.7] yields 21.4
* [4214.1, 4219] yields 20.4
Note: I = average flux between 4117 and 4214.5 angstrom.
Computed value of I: 19.1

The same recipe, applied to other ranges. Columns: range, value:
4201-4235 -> 19.5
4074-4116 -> 18.9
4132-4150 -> 18.3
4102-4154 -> 18.9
